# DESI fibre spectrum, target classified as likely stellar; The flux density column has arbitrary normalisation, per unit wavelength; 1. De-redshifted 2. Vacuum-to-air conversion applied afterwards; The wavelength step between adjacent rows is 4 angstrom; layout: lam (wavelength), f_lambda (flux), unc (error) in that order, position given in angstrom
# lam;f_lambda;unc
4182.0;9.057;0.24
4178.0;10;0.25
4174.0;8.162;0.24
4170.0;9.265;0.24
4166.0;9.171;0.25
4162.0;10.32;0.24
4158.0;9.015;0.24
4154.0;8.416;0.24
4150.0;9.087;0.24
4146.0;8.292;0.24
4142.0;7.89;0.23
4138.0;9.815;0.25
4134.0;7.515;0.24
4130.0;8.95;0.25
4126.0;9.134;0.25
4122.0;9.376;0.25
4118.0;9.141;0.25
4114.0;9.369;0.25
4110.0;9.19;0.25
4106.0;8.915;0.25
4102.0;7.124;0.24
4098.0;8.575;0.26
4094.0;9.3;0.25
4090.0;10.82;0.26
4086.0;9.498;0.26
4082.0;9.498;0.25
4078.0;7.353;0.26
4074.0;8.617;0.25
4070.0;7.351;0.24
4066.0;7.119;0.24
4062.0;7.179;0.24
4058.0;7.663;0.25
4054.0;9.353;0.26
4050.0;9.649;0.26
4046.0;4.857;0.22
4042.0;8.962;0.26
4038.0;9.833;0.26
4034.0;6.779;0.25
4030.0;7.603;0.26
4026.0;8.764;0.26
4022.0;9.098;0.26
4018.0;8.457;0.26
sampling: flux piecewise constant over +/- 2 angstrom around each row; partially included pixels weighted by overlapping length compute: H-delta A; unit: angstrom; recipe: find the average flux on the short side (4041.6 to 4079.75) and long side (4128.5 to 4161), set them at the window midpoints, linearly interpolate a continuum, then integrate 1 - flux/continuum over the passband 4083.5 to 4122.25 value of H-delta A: -4.3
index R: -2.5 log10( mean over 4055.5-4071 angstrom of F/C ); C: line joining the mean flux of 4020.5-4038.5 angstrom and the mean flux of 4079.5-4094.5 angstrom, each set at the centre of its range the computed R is 0.23 mag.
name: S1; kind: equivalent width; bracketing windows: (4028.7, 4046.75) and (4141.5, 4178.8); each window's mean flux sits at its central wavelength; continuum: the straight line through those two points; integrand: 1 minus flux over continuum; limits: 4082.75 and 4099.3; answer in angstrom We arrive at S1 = -2.5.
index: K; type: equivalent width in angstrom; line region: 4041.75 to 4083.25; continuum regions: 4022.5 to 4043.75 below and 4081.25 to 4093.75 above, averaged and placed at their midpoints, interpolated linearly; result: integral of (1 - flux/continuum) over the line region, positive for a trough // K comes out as 6.0 angstrom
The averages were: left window 8.43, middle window 7.89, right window 9.89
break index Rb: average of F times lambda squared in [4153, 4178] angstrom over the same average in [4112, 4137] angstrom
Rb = 1.0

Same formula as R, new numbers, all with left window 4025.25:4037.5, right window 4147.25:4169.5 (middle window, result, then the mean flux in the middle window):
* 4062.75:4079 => 0.09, 7.59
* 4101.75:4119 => -0.03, 8.89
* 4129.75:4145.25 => 0.06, 8.48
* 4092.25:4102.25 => 0.00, 8.52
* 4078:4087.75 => -0.08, 9.06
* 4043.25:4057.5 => 0.01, 7.98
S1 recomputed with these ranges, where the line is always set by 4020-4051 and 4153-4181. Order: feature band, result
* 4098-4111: 0.5 angstrom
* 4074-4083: 0.2 angstrom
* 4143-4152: 0.5 angstrom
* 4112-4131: -0.8 angstrom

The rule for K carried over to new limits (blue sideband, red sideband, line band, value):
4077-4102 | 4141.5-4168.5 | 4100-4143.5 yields 1.2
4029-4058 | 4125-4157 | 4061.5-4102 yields -0.9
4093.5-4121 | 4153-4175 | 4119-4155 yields 0.9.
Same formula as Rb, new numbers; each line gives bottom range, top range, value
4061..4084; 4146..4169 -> 1.21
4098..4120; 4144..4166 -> 1.06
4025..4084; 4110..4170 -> 1.17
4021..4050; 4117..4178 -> 1.17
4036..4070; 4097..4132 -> 1.14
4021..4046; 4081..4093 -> 1.24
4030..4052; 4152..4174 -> 1.22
